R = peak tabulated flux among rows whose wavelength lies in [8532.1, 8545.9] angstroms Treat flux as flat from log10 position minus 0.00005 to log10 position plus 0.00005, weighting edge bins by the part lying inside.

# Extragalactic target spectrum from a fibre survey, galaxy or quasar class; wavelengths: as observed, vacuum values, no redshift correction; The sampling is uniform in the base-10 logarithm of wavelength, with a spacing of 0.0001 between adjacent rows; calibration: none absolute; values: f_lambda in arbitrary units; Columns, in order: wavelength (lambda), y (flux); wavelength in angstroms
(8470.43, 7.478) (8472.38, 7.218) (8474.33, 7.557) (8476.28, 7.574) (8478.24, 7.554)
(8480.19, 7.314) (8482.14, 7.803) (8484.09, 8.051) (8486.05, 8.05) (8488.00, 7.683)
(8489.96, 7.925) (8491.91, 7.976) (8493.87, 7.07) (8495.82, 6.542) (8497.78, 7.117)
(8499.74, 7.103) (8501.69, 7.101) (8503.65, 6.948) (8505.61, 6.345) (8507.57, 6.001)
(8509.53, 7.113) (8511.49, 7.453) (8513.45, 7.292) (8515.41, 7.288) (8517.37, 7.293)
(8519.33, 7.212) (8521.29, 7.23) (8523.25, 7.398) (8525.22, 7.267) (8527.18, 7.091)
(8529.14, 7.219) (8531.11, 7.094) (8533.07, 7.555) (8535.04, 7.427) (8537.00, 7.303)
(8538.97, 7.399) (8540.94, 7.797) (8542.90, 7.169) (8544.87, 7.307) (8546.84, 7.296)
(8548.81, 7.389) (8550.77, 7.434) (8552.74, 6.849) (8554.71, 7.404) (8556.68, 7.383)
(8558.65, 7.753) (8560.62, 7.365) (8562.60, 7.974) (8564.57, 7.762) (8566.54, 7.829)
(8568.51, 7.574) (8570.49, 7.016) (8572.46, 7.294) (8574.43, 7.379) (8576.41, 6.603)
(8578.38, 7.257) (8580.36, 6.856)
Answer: 7.797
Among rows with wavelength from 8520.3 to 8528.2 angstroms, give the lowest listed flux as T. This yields 7.091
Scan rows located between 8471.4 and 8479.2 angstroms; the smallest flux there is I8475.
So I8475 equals 7.218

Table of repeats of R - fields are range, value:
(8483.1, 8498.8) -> 8.051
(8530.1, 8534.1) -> 7.555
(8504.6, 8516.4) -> 7.453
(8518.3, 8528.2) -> 7.398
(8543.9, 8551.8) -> 7.434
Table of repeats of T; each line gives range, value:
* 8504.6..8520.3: 6.001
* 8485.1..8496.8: 6.542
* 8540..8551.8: 7.169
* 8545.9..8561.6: 6.849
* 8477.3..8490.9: 7.314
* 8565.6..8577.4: 6.603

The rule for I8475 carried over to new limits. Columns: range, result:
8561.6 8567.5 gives 7.762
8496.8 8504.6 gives 6.948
